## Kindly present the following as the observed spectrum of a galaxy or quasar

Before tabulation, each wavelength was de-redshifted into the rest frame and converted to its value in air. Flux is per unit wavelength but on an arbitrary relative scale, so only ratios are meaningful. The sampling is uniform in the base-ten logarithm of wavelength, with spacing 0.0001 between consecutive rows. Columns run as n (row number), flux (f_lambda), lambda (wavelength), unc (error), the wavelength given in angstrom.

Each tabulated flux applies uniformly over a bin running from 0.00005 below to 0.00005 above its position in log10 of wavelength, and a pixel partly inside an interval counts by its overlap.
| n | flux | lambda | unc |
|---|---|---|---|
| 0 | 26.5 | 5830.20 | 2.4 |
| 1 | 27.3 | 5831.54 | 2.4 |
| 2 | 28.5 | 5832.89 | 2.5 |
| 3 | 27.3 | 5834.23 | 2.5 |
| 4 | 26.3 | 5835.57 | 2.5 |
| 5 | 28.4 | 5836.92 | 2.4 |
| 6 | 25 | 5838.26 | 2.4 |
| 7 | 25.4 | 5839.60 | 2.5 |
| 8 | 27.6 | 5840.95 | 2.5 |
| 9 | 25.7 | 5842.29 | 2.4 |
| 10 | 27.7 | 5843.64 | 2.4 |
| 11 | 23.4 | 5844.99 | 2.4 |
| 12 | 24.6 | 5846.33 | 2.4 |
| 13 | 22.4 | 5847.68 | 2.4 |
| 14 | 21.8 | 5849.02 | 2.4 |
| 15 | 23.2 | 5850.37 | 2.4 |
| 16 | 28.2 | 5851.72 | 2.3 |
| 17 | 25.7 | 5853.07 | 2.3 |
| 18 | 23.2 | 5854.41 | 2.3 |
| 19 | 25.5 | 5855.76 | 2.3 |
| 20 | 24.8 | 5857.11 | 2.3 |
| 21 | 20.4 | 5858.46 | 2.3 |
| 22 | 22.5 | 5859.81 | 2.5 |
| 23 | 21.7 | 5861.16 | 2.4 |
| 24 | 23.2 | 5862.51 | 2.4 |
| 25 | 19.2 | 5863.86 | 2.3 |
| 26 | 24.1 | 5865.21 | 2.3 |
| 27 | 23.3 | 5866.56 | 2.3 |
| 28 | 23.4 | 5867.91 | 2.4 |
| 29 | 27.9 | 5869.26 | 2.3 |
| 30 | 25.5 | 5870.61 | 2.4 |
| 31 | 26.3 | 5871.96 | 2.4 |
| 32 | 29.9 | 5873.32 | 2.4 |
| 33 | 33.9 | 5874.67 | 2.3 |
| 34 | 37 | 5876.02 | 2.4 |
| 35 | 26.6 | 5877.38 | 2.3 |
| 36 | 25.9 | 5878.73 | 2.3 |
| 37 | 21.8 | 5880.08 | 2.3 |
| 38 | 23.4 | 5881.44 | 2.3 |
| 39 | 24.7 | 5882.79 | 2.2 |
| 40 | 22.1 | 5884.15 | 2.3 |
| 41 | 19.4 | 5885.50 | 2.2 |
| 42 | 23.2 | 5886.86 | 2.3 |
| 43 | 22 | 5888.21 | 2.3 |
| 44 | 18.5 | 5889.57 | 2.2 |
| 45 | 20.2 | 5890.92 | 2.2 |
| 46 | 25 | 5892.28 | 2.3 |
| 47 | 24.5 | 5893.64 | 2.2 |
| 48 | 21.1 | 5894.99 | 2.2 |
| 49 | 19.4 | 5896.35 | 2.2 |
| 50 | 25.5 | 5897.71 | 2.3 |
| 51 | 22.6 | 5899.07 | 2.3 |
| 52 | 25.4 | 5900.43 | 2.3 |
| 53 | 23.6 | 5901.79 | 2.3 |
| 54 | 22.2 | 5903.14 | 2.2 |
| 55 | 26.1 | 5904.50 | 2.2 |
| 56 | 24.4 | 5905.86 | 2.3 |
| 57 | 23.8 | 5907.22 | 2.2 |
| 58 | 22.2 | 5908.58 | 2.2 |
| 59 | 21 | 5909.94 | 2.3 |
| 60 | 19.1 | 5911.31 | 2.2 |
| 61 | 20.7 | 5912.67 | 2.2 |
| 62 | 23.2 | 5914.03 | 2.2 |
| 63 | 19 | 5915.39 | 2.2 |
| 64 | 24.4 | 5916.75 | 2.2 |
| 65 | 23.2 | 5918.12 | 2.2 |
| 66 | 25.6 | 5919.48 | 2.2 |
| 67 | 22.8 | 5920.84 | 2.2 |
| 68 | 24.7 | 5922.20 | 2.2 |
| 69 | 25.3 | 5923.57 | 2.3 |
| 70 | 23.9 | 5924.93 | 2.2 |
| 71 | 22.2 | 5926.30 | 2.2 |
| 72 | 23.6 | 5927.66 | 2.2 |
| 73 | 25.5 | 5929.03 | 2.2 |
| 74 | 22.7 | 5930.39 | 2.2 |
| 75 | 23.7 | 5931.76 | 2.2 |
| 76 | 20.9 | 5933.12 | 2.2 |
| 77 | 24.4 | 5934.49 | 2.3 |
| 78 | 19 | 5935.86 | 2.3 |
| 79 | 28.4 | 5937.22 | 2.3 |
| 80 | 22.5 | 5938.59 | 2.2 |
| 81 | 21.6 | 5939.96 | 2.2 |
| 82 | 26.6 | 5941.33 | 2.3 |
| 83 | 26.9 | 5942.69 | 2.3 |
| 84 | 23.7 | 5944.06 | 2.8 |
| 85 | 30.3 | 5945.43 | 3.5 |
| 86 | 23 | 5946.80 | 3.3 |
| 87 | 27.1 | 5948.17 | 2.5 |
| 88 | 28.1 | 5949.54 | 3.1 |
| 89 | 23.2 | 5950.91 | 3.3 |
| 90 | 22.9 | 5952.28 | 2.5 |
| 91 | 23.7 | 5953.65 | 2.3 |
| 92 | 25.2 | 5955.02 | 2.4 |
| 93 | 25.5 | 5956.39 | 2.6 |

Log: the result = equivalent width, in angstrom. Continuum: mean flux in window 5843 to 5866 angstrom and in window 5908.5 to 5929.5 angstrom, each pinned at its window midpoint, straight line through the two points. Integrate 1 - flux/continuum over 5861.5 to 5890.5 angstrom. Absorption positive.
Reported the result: -1.70 angstrom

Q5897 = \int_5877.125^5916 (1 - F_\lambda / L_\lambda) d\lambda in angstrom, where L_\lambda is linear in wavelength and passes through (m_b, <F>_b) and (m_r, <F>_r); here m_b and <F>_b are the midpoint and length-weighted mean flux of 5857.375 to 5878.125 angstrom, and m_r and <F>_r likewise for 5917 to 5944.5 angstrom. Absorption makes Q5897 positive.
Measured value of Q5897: 3.5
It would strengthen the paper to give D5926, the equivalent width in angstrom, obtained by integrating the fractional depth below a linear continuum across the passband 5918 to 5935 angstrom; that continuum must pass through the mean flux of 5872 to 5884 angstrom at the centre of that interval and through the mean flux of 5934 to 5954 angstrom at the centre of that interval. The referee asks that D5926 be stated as 1.2 angstrom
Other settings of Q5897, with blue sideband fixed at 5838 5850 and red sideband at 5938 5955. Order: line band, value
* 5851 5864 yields 0.6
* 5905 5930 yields 1.9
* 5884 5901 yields 1.8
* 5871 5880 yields -1.6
